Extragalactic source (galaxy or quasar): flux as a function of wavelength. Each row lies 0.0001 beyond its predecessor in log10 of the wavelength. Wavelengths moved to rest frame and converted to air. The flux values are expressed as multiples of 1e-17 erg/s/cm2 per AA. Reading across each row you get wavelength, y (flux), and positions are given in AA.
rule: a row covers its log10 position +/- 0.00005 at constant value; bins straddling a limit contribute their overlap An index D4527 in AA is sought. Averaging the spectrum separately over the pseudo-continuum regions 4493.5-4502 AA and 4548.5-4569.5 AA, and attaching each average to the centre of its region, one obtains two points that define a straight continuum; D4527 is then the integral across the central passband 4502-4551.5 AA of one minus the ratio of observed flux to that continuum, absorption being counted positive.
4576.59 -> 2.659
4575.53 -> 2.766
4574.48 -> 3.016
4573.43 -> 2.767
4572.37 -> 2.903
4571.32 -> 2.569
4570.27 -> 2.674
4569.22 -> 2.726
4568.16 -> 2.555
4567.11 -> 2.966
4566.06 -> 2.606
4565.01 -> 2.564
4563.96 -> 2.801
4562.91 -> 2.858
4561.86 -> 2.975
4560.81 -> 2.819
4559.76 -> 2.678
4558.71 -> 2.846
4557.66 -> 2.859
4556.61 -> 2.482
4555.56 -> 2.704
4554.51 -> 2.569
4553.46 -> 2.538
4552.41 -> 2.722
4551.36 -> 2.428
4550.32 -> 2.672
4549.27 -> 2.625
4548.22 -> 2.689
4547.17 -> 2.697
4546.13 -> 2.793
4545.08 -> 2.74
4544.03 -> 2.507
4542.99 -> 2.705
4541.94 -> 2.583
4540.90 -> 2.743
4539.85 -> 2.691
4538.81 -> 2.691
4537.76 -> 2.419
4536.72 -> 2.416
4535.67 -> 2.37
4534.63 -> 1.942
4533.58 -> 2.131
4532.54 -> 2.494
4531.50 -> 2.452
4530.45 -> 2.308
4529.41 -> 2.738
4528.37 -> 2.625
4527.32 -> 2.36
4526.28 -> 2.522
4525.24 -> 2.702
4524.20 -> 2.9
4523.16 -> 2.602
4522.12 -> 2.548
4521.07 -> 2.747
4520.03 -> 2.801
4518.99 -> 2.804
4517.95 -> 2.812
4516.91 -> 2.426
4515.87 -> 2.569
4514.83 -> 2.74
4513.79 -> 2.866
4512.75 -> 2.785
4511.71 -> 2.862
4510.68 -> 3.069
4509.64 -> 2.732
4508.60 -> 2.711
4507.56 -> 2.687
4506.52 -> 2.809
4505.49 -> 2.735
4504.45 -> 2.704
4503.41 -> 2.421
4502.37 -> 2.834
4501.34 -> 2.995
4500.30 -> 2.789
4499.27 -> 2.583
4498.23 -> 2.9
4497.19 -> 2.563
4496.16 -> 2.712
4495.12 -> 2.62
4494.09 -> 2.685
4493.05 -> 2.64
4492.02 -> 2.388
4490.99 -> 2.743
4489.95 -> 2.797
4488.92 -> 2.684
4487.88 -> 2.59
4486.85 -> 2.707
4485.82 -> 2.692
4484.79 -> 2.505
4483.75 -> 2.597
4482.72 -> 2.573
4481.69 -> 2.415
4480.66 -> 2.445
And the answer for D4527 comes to 1.6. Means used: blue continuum 2.73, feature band 2.63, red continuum 2.7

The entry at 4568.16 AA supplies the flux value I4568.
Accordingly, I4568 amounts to 2.555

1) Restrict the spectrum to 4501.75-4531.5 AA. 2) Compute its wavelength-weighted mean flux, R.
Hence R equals 2.69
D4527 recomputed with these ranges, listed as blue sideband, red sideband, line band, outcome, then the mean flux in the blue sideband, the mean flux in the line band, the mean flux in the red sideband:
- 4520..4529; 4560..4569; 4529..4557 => 1.5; 2.64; 2.55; 2.76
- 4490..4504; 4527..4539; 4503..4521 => -1.2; 2.69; 2.74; 2.4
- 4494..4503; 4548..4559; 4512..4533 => 0.4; 2.74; 2.64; 2.64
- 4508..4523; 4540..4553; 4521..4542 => 1.4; 2.74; 2.52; 2.66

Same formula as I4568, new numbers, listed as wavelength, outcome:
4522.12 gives 2.548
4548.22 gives 2.689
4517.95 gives 2.812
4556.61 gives 2.482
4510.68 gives 3.069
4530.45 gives 2.308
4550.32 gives 2.672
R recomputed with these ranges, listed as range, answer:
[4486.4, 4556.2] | 2.64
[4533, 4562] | 2.6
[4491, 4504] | 2.68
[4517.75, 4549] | 2.58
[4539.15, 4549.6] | 2.68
